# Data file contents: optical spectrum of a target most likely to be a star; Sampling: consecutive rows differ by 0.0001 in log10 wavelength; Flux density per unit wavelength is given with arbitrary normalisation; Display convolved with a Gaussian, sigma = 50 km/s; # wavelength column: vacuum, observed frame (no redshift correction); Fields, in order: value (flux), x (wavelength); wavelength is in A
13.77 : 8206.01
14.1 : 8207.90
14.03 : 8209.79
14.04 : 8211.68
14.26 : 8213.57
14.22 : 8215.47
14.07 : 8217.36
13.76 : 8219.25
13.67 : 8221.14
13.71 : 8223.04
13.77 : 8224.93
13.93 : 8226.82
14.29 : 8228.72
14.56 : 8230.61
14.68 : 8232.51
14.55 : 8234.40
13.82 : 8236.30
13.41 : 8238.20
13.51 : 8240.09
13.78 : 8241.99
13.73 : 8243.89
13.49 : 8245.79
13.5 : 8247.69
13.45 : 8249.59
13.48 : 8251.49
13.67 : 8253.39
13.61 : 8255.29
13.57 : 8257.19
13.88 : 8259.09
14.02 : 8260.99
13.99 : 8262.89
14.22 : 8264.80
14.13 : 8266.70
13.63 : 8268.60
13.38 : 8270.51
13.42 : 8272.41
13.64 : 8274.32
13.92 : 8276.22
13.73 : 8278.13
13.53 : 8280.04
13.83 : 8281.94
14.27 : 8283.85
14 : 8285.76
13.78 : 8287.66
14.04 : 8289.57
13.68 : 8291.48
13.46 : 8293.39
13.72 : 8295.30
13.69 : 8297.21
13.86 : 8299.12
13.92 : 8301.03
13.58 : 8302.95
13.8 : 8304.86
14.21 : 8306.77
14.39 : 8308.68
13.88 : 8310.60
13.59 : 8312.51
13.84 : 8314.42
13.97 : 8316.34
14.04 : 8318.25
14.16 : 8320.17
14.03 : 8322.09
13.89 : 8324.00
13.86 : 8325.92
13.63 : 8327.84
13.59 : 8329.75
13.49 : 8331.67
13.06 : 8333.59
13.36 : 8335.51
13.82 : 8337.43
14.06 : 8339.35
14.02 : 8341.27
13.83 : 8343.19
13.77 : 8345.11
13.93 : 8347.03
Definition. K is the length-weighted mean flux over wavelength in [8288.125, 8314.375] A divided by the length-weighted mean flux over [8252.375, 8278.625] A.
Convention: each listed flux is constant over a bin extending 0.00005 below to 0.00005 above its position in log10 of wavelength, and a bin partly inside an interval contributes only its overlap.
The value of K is 1.00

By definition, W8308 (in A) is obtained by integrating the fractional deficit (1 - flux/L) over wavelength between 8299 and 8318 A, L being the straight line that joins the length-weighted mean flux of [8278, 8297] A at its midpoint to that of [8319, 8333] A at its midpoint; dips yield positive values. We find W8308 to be -0.2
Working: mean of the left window 13.8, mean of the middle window 13.9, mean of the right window 13.8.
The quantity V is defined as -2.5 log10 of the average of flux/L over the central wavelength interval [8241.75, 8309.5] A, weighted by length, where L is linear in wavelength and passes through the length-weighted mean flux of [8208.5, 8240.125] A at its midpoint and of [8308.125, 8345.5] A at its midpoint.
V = 0.01 mag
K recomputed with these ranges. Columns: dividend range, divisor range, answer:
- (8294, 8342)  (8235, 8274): 1.01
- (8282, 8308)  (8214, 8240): 0.99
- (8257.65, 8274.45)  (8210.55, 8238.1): 0.98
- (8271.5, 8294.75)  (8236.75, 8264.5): 1.01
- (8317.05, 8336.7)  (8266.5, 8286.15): 1.00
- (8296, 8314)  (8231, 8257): 1.01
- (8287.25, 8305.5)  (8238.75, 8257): 1.01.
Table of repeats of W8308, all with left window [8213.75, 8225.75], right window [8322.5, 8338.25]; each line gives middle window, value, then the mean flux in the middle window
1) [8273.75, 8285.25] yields -0.1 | 13.8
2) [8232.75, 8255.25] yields 0.2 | 13.7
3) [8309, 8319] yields -0.2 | 13.9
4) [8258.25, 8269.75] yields -0.2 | 14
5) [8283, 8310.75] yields -0.4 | 13.9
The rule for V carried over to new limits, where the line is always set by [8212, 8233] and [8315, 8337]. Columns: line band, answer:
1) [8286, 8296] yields 0.01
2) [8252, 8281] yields 0.01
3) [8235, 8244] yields 0.03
